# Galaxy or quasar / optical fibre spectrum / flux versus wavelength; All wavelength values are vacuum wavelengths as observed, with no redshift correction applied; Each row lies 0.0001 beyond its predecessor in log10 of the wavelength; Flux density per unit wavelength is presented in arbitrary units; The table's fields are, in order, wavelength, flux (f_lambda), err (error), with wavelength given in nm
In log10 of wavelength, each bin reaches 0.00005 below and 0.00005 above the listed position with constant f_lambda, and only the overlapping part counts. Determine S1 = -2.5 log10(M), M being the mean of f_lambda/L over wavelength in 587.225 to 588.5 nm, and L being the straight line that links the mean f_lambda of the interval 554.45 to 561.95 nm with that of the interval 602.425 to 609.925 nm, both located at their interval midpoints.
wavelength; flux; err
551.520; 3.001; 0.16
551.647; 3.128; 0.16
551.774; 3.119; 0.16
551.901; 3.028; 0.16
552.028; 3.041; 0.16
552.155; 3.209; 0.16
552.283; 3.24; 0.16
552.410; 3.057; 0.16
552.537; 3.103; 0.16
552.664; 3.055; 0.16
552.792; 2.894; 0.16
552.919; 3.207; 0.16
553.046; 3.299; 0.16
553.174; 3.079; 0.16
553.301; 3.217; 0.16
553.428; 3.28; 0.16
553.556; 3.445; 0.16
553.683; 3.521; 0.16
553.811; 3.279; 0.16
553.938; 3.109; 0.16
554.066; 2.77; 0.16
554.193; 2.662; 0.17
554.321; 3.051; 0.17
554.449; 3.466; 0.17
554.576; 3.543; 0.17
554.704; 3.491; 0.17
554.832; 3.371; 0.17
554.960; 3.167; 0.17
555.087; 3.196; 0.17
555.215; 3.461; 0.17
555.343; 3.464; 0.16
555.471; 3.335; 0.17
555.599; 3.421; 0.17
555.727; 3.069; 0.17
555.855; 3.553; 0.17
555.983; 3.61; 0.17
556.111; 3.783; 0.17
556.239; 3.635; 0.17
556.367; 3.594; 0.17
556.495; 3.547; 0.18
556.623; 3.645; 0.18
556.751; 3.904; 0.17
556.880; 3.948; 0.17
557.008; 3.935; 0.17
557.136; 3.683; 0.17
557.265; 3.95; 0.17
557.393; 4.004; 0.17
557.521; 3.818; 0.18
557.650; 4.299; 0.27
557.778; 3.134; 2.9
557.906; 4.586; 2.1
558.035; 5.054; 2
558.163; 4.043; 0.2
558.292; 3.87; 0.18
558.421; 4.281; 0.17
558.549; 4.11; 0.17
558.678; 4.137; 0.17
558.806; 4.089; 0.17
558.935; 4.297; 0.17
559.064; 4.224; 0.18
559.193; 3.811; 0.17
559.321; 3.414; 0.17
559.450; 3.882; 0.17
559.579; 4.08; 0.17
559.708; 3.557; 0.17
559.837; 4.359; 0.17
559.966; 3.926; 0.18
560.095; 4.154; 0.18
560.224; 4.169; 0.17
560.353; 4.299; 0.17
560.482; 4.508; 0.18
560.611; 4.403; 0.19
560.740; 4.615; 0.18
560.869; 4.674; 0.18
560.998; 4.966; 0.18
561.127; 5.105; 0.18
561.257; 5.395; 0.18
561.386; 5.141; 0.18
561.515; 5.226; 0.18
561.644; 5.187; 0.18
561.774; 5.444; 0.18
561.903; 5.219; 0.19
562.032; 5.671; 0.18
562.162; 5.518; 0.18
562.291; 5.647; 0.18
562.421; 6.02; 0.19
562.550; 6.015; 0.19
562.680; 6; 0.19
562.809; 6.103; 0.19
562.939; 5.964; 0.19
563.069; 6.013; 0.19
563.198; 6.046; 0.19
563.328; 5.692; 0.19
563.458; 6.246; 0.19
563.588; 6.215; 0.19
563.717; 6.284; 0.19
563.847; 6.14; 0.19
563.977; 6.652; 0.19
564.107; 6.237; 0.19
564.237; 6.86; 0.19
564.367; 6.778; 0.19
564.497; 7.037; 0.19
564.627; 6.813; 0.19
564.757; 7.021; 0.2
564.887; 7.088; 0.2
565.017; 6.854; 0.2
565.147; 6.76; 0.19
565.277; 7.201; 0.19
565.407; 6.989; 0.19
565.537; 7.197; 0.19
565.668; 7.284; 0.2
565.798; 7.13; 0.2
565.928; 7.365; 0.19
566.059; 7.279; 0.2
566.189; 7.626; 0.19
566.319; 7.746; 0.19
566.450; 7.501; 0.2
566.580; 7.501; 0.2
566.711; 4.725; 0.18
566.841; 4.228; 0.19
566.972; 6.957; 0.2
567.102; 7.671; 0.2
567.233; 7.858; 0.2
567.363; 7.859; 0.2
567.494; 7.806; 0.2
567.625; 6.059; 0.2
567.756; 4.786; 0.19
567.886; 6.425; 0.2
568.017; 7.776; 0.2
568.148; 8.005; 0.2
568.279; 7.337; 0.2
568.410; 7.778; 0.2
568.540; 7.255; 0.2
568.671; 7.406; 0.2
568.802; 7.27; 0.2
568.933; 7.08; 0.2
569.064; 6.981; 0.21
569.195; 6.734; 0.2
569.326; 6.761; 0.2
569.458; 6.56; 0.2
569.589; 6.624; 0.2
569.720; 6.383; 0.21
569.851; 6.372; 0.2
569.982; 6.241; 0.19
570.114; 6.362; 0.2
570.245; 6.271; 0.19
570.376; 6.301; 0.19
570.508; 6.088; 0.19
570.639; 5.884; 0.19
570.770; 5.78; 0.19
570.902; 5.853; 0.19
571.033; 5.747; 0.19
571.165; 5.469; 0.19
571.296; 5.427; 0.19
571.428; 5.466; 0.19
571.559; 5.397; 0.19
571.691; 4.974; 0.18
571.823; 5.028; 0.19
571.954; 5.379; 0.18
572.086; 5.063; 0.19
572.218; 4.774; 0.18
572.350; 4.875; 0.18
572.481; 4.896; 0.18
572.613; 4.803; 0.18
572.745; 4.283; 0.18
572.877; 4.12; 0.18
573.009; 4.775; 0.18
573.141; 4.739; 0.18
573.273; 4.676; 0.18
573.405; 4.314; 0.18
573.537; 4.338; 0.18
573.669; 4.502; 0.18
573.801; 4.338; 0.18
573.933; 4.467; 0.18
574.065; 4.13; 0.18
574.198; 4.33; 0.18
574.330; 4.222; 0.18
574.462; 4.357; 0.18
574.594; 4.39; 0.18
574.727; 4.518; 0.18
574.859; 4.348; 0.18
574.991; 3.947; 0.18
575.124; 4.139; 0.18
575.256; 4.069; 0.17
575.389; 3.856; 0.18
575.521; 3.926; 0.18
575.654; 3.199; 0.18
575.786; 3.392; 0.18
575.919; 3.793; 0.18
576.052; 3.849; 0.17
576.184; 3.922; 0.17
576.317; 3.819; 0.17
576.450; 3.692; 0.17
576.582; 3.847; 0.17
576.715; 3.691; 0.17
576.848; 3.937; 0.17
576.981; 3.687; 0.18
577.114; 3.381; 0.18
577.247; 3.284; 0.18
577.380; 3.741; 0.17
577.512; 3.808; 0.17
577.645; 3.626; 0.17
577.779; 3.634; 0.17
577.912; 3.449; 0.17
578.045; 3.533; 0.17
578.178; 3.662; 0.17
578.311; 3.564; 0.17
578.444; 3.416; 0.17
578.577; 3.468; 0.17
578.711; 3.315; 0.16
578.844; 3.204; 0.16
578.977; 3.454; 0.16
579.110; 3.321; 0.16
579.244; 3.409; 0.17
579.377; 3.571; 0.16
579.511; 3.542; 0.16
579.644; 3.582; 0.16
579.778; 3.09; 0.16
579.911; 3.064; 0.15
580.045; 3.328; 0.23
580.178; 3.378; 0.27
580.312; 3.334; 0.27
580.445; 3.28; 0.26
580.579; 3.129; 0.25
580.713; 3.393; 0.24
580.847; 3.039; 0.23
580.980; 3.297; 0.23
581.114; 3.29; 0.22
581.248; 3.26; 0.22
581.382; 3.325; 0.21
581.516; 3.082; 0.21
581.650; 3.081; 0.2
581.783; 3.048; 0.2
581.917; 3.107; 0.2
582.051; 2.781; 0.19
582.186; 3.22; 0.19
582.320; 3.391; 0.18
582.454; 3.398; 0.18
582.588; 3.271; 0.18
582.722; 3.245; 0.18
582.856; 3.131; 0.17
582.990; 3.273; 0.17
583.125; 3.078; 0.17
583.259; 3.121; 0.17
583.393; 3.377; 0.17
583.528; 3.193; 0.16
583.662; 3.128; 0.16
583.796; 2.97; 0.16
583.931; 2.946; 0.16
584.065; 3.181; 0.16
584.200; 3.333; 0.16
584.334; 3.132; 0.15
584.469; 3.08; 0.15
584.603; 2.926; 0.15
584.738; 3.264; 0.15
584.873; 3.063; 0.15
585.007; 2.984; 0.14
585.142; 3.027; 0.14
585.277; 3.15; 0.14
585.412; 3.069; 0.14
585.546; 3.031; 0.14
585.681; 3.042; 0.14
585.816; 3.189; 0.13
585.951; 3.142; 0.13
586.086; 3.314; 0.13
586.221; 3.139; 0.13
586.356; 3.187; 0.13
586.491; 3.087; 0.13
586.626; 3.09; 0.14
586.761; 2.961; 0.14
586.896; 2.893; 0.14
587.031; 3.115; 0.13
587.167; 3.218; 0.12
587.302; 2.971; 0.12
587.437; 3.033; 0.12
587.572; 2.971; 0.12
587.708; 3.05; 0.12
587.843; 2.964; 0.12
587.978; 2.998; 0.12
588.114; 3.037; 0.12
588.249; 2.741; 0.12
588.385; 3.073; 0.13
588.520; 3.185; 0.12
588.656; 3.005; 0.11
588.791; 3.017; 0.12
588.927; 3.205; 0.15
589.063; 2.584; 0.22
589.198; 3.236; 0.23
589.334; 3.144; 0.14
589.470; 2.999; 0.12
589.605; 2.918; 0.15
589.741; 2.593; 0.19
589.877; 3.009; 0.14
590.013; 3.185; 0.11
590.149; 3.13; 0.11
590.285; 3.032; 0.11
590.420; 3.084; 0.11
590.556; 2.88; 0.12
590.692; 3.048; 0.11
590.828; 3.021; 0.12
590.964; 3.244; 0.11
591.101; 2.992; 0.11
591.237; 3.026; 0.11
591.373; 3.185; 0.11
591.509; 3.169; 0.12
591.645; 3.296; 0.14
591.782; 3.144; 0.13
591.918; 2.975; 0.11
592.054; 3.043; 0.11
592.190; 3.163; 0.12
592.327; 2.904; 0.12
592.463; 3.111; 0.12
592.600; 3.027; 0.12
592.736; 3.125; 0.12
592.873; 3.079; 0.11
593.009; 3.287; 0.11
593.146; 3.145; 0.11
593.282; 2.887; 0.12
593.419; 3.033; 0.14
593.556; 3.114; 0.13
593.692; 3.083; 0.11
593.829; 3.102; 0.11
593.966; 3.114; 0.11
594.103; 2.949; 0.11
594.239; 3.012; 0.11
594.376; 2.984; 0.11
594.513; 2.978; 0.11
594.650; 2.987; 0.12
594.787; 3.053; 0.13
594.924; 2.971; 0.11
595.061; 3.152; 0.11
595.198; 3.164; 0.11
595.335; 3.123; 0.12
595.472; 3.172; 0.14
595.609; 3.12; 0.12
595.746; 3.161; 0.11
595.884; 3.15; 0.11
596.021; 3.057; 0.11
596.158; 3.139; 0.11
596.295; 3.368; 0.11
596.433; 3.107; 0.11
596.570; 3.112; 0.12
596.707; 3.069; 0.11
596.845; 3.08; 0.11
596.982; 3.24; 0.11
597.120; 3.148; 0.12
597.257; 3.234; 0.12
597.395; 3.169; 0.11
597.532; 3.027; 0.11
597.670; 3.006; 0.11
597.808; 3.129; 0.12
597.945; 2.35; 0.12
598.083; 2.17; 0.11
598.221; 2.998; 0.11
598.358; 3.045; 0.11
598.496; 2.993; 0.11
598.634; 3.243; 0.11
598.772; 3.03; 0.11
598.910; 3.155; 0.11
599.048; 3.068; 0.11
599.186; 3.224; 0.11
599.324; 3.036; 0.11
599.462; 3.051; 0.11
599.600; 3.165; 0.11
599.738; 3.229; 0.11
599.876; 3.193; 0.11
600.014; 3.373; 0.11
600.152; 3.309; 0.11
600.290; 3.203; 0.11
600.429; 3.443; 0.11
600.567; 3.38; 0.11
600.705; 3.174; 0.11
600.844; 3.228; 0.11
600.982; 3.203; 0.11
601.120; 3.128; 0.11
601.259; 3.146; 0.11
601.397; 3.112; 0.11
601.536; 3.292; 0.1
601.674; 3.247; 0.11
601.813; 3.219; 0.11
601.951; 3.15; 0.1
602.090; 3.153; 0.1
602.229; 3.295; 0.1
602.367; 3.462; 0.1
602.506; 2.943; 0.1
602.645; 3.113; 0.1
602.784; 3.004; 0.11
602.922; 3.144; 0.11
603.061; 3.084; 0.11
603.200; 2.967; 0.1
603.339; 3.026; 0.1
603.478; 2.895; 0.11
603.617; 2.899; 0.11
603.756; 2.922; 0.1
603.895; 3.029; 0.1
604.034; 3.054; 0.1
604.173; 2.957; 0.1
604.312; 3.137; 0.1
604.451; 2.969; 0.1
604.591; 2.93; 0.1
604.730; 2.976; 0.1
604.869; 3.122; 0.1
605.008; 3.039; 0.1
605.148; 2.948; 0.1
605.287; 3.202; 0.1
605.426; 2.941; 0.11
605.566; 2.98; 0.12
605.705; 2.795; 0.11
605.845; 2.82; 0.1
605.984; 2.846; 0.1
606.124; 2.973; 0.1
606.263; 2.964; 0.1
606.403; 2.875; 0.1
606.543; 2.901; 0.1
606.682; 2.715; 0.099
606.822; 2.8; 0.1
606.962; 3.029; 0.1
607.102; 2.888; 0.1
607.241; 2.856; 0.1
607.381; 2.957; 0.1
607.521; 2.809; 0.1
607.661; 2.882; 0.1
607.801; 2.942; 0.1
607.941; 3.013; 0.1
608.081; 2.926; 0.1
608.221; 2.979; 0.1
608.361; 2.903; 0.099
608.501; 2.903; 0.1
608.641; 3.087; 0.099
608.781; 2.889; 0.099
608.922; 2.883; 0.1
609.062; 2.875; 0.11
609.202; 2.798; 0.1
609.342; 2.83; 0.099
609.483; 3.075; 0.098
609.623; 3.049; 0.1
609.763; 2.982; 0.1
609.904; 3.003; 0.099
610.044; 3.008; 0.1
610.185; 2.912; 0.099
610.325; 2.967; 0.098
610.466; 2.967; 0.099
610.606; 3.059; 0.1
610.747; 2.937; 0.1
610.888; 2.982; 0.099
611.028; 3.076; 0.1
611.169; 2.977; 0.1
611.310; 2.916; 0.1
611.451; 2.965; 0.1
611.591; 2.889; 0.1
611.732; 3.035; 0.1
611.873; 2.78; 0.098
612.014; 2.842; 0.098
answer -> 0.13 mag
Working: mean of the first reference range 4.06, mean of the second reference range 2.95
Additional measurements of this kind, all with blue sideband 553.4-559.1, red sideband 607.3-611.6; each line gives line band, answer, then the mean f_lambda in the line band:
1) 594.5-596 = 0.02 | 3.1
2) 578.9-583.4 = 0.03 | 3.25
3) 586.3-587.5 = 0.07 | 3.06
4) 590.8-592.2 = 0.03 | 3.12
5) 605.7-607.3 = 0.04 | 2.88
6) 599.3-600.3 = -0.04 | 3.2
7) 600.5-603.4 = -0.04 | 3.17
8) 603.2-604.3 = 0.02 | 2.98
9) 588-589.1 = 0.08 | 2.99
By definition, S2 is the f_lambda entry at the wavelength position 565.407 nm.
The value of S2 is 6.989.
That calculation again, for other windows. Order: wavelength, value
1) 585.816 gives 3.189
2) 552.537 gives 3.103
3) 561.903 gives 5.219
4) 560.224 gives 4.169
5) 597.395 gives 3.169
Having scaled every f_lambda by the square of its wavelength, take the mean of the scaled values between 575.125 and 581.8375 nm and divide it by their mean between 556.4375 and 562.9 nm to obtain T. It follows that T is 0.83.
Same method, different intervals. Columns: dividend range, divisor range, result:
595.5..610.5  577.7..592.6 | 1.02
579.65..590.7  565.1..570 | 0.47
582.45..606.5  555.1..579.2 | 0.67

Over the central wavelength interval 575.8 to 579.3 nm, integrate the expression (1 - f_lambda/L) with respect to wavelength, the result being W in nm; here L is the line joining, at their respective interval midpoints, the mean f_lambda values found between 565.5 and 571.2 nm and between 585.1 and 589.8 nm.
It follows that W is 0.97 nm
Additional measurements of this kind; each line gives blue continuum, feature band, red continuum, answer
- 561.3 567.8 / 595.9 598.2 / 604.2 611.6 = 0.48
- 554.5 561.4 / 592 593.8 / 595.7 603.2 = 0.10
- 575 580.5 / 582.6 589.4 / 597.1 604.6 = 0.63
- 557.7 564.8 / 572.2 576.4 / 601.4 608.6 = 0.24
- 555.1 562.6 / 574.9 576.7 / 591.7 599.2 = -0.05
